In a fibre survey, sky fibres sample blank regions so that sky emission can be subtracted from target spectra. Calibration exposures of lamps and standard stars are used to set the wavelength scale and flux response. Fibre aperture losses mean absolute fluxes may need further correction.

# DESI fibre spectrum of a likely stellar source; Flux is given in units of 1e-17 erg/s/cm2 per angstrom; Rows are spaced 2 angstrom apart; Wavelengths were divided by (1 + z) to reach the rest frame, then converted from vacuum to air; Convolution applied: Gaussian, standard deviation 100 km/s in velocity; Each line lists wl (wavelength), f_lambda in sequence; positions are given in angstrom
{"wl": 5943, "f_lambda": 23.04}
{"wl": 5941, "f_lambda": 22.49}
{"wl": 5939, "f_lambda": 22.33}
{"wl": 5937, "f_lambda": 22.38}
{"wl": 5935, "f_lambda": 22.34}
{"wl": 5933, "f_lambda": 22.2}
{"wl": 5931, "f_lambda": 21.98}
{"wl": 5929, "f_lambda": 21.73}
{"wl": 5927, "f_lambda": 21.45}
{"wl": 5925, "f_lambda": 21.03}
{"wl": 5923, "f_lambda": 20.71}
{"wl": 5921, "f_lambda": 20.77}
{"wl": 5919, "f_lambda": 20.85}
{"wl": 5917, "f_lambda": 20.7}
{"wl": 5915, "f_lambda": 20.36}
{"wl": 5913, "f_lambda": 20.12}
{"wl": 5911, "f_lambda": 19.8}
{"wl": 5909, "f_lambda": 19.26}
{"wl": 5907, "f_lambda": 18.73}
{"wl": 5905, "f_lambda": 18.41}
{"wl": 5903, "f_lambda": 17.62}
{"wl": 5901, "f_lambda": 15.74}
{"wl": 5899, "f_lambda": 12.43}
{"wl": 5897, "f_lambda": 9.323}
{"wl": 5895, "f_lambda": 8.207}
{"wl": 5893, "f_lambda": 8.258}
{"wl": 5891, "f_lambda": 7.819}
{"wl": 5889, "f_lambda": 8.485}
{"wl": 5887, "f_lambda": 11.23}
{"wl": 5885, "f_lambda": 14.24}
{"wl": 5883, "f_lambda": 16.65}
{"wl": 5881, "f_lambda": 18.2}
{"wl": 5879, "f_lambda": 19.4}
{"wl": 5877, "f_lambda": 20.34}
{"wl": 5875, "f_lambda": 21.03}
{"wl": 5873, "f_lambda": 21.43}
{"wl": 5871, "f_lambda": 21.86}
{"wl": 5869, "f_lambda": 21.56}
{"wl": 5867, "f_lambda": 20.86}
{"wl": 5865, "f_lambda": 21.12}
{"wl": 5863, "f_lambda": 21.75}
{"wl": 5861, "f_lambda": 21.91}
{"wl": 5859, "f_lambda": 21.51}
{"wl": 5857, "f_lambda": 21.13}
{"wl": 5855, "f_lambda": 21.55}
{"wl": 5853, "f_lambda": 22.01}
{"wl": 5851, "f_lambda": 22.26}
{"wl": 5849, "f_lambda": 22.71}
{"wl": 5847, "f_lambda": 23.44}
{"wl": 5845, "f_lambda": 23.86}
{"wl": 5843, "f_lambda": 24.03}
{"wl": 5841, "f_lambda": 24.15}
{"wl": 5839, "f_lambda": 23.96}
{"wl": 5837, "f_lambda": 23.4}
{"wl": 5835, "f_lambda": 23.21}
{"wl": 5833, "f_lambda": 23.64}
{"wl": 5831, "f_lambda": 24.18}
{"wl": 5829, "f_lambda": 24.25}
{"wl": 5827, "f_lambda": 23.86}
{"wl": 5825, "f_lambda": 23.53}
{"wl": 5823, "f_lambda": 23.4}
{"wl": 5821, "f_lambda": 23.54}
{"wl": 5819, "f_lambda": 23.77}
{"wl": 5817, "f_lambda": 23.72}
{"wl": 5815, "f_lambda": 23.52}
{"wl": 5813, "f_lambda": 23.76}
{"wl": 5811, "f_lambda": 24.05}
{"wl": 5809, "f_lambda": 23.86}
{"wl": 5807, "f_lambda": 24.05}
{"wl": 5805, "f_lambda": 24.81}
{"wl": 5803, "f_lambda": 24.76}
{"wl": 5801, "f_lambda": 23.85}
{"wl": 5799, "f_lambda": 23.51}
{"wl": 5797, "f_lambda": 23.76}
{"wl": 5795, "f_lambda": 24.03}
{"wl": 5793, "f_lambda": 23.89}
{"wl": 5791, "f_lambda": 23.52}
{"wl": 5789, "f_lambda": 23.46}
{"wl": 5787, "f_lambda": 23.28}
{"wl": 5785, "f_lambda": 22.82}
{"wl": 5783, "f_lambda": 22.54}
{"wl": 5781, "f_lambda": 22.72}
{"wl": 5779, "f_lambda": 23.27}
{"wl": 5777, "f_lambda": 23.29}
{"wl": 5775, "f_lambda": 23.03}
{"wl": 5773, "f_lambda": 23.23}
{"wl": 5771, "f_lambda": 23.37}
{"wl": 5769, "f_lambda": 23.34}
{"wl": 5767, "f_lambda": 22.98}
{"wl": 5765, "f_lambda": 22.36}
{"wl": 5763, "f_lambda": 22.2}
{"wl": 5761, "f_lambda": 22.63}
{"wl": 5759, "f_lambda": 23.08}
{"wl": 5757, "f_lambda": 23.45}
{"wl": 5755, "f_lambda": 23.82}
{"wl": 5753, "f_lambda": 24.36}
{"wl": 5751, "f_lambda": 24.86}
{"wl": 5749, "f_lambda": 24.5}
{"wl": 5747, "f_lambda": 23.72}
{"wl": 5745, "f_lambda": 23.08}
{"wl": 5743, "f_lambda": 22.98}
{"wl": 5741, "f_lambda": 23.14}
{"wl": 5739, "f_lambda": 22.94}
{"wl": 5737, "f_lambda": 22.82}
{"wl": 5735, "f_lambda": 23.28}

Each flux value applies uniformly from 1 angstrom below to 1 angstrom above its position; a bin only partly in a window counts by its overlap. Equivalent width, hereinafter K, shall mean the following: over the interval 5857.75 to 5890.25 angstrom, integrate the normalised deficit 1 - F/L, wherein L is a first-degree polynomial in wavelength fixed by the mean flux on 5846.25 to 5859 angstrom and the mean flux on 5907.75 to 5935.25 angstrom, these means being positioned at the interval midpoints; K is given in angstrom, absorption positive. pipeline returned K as 4.4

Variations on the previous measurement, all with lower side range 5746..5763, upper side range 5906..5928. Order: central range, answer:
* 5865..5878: 0.1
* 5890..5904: 6.3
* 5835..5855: -1.3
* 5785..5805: -0.8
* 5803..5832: -1.9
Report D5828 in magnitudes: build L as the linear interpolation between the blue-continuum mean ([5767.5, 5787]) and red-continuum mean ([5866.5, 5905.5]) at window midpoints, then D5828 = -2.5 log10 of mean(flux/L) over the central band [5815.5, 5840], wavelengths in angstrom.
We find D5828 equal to -0.208 mag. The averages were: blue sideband 23.1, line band 23.7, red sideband 15.6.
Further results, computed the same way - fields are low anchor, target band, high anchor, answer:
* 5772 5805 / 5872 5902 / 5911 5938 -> 0.47 mag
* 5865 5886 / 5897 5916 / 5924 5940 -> 0.19 mag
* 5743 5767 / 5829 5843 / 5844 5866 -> -0.07 mag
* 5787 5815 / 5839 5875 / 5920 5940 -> 0.04 mag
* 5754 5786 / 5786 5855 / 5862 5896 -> -0.18 mag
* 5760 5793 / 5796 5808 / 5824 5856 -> -0.04 mag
